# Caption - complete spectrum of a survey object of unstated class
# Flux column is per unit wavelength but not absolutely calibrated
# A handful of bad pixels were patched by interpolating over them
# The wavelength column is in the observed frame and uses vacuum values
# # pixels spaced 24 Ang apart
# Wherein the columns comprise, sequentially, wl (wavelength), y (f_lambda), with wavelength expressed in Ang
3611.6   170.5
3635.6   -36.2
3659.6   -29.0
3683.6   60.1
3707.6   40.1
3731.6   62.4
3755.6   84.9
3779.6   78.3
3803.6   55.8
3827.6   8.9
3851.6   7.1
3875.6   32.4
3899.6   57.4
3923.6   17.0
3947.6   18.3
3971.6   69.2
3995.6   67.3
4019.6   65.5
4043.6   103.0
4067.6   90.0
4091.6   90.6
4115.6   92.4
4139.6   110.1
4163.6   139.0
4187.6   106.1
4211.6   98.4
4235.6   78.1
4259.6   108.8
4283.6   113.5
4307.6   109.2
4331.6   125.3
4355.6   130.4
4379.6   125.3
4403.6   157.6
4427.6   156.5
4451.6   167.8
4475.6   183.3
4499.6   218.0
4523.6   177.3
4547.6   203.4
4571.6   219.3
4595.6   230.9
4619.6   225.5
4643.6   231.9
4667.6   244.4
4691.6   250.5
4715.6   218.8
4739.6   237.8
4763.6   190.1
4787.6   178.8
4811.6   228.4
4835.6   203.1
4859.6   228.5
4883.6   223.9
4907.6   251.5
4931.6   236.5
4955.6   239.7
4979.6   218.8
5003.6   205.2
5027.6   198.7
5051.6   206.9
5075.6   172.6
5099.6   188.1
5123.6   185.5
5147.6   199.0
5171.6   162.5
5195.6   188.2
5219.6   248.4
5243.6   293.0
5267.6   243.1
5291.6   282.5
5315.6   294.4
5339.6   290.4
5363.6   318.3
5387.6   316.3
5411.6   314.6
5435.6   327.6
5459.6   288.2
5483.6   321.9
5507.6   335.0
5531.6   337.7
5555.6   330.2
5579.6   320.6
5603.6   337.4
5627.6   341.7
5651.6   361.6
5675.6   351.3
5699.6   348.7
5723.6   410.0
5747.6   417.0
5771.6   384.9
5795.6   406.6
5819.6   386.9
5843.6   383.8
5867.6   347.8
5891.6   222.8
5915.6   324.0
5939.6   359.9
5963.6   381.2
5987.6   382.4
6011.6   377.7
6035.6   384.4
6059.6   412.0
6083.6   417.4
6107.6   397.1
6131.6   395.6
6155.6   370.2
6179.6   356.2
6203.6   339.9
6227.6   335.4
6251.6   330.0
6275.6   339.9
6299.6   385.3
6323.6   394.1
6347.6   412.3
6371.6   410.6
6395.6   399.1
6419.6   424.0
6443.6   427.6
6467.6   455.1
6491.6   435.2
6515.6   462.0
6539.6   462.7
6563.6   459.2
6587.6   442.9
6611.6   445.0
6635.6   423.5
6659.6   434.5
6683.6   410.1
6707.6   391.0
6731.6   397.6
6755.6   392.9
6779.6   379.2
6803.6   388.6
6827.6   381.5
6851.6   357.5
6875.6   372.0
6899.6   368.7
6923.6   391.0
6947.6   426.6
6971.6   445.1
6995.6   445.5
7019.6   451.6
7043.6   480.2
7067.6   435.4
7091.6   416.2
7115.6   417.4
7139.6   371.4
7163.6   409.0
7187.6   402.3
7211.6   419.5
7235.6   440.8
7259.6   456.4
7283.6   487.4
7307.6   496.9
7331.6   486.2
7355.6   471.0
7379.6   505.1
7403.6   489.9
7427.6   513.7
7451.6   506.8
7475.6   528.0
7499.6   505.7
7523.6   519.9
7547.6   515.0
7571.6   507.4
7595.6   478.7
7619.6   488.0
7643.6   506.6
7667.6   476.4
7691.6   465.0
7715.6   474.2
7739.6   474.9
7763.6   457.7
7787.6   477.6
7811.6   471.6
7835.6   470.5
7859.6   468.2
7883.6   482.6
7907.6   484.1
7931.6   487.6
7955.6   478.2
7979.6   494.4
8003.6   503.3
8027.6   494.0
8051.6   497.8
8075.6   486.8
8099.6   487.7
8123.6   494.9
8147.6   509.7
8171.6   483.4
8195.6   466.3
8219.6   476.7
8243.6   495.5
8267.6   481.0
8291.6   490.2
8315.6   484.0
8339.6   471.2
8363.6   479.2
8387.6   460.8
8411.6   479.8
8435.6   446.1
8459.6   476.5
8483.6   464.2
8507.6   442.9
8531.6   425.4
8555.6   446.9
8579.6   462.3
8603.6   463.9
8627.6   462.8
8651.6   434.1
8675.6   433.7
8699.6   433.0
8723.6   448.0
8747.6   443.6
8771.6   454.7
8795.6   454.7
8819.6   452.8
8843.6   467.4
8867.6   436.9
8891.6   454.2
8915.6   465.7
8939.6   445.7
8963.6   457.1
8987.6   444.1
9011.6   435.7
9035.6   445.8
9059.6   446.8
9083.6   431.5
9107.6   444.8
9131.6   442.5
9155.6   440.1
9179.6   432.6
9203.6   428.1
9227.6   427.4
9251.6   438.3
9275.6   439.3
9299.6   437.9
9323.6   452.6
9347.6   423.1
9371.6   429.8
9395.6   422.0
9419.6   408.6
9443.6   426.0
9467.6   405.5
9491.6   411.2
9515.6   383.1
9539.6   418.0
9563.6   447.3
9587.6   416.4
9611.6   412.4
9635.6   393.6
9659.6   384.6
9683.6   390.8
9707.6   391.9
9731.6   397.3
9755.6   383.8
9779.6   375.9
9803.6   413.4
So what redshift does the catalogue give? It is 0.00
